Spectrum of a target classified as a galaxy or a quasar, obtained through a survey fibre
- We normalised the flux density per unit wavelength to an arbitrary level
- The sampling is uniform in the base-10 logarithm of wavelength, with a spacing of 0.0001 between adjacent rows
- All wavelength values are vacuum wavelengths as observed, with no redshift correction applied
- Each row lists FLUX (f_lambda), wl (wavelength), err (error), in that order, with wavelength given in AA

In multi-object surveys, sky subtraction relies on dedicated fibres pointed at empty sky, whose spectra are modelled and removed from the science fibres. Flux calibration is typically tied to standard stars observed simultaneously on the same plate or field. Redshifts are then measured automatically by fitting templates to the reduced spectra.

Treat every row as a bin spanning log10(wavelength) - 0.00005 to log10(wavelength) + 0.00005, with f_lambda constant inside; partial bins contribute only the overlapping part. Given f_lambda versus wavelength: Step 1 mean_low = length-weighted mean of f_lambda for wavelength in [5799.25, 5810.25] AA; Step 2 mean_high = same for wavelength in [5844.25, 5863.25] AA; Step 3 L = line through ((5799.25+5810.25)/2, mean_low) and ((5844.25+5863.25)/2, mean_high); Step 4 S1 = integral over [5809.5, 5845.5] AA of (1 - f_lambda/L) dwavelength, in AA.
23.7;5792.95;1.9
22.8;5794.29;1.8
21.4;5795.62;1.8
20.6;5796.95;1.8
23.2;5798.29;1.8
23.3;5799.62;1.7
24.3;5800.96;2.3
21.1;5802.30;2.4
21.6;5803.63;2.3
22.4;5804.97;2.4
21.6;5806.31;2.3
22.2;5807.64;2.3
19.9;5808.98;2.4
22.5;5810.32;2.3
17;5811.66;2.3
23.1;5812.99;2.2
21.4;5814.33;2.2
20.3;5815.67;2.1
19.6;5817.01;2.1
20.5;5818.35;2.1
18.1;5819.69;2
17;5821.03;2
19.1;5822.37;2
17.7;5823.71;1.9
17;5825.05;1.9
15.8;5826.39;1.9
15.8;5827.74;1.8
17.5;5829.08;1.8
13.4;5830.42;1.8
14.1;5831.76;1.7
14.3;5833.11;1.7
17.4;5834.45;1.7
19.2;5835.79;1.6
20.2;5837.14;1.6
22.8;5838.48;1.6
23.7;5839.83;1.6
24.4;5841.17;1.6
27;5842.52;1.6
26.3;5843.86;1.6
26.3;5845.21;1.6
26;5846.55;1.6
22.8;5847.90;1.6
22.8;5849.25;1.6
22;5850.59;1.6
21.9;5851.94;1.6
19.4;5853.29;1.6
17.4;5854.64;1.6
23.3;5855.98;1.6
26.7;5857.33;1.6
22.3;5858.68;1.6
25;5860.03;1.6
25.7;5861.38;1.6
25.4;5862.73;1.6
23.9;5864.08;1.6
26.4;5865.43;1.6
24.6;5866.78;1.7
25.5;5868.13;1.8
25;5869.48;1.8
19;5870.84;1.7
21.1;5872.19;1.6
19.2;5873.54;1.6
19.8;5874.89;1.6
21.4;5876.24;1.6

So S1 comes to 4.8 AA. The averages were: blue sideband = 22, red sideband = 23.4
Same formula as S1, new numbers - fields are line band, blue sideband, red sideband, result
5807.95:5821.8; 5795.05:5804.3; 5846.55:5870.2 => 1.6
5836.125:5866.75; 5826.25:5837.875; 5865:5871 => -4.6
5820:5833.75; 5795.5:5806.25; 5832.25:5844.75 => 3.5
